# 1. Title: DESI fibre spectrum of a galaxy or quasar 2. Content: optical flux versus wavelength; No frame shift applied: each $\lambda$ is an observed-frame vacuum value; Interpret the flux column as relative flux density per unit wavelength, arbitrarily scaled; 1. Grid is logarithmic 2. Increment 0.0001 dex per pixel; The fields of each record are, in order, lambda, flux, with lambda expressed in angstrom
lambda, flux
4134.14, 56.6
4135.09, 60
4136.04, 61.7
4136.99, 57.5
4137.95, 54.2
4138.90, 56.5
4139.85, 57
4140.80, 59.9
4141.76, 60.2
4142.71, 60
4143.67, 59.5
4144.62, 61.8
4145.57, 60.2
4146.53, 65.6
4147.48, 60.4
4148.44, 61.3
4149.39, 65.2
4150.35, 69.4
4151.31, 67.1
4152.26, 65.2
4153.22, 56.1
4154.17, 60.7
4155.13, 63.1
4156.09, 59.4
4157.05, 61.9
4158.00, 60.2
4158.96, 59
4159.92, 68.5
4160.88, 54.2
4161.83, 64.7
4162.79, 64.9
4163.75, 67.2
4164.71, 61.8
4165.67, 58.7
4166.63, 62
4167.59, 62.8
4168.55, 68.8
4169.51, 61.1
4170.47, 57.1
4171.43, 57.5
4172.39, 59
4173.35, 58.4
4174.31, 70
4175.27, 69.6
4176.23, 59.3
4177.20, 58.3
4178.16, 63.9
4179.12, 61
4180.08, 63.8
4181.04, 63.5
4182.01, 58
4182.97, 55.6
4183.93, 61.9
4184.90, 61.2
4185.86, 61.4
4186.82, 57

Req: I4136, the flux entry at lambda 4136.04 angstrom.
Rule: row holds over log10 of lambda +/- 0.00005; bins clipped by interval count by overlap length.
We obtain 61.7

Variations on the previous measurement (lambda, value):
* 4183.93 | 61.9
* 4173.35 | 58.4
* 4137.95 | 54.2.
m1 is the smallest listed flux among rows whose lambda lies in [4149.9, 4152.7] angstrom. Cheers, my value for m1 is 65.2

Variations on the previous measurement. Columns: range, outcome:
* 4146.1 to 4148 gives 60.4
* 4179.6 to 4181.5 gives 63.5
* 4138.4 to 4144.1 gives 56.5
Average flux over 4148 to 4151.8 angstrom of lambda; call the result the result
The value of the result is 65.8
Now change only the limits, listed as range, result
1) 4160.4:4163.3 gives 61.4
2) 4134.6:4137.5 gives 59.7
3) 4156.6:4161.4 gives 60.9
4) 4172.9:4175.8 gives 66.1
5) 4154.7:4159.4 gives 60.7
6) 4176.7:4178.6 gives 60.8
